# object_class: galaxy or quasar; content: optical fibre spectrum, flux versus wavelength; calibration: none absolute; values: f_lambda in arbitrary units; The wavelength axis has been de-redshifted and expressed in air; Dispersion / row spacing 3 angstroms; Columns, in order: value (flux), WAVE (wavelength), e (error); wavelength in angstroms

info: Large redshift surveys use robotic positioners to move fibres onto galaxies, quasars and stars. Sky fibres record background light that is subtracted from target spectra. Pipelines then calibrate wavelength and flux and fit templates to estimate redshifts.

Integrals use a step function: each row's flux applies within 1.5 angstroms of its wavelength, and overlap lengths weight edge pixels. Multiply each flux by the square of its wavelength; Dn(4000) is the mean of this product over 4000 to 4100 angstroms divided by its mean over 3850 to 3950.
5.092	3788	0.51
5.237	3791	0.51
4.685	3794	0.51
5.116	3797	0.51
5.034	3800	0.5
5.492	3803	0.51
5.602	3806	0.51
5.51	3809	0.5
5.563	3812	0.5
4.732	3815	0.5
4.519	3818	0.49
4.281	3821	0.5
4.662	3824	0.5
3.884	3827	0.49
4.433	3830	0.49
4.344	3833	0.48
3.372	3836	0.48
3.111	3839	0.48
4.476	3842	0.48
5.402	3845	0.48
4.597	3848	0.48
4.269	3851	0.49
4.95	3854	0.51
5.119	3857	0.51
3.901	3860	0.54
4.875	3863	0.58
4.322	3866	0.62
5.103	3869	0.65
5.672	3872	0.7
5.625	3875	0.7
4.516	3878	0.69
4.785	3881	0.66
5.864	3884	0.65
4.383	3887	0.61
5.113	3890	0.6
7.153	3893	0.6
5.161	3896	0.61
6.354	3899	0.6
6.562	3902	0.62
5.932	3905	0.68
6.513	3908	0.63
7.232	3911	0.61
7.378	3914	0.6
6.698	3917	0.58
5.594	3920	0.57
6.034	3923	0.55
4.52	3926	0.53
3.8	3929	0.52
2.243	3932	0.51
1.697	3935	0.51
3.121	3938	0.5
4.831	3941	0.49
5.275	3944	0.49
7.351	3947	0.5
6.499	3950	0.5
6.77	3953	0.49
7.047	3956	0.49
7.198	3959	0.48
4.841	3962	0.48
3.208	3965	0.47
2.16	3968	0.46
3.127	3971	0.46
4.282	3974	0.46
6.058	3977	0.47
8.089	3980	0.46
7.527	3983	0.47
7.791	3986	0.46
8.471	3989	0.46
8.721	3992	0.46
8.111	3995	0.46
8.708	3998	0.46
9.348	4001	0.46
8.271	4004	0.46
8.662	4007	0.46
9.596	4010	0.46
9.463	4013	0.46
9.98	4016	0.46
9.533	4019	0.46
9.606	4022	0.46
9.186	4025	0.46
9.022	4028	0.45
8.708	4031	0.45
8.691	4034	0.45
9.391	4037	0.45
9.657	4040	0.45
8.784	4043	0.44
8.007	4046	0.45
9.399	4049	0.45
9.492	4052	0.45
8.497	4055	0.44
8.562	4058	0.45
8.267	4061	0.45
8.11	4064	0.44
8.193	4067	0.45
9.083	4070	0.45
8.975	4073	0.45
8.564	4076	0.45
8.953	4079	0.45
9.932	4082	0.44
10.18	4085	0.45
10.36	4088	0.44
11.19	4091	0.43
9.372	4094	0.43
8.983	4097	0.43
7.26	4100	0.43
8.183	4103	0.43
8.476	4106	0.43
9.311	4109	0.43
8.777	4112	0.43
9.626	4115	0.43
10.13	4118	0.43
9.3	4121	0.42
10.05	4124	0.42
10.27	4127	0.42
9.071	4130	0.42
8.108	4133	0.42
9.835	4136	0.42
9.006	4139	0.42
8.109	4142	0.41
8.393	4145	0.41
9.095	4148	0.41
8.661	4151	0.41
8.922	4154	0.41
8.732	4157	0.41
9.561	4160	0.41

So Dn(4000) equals 1.9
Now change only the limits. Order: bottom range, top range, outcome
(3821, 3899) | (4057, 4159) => 2.14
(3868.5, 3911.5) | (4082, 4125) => 1.83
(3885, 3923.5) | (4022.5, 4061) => 1.55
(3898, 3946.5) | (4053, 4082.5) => 1.78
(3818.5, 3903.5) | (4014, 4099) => 2.08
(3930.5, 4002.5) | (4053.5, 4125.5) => 1.62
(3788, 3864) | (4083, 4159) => 2.27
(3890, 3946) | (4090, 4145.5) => 1.89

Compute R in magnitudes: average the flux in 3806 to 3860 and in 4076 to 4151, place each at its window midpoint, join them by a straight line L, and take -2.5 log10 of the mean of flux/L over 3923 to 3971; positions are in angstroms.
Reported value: 0.346 mag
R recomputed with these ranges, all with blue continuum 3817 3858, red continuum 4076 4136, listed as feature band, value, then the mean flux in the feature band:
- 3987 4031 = -0.19 mag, 9.02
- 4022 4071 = -0.08 mag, 8.84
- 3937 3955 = 0.12 mag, 5.75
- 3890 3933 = -0.02 mag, 5.82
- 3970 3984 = 0.19 mag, 5.85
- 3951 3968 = 0.20 mag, 5.51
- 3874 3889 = 0.04 mag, 5.02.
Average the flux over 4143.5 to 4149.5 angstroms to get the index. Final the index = 8.74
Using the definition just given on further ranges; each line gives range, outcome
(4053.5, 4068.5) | 8.33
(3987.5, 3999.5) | 8.5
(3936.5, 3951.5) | 5.42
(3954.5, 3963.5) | 6.36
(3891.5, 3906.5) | 6.23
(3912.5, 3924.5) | 6.43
